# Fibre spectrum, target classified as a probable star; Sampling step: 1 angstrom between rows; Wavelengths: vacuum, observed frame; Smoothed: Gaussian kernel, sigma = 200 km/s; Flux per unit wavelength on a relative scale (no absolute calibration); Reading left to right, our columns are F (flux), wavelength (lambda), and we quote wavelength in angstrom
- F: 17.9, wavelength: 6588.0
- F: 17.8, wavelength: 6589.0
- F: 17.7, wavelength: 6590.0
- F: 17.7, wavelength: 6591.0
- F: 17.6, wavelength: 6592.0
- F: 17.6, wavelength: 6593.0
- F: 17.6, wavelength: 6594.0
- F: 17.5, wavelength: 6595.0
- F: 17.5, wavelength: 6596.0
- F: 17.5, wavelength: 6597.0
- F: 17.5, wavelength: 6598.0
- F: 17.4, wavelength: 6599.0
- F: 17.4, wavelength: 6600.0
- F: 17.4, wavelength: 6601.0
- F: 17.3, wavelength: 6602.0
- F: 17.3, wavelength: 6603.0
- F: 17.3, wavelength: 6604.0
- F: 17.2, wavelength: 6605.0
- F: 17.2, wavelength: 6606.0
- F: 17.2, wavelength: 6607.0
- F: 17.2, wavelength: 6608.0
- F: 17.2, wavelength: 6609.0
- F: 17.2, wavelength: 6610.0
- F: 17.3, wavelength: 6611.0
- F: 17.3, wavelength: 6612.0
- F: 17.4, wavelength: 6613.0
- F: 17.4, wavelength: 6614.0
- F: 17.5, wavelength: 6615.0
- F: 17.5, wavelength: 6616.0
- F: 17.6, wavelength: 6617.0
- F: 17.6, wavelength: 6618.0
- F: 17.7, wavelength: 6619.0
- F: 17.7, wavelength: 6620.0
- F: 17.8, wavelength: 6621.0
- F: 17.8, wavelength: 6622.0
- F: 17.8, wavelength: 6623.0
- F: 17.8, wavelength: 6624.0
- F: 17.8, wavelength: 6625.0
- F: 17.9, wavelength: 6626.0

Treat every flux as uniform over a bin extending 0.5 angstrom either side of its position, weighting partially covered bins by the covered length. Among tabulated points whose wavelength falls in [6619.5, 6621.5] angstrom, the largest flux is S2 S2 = 17.8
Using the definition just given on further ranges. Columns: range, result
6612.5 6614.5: 17.4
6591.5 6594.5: 17.6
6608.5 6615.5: 17.5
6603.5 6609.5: 17.3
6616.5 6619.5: 17.7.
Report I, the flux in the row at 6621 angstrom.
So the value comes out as 17.8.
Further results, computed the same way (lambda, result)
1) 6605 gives 17.2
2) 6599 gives 17.4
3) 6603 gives 17.3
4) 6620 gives 17.7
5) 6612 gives 17.3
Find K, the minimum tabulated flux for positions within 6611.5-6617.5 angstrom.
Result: 17.3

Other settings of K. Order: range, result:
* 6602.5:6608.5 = 17.2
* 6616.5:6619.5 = 17.6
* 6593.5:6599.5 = 17.4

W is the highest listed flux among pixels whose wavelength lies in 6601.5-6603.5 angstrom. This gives 17.3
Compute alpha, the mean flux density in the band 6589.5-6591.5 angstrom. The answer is 17.7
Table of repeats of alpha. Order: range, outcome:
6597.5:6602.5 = 17.4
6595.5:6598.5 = 17.5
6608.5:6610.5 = 17.2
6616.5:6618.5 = 17.6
